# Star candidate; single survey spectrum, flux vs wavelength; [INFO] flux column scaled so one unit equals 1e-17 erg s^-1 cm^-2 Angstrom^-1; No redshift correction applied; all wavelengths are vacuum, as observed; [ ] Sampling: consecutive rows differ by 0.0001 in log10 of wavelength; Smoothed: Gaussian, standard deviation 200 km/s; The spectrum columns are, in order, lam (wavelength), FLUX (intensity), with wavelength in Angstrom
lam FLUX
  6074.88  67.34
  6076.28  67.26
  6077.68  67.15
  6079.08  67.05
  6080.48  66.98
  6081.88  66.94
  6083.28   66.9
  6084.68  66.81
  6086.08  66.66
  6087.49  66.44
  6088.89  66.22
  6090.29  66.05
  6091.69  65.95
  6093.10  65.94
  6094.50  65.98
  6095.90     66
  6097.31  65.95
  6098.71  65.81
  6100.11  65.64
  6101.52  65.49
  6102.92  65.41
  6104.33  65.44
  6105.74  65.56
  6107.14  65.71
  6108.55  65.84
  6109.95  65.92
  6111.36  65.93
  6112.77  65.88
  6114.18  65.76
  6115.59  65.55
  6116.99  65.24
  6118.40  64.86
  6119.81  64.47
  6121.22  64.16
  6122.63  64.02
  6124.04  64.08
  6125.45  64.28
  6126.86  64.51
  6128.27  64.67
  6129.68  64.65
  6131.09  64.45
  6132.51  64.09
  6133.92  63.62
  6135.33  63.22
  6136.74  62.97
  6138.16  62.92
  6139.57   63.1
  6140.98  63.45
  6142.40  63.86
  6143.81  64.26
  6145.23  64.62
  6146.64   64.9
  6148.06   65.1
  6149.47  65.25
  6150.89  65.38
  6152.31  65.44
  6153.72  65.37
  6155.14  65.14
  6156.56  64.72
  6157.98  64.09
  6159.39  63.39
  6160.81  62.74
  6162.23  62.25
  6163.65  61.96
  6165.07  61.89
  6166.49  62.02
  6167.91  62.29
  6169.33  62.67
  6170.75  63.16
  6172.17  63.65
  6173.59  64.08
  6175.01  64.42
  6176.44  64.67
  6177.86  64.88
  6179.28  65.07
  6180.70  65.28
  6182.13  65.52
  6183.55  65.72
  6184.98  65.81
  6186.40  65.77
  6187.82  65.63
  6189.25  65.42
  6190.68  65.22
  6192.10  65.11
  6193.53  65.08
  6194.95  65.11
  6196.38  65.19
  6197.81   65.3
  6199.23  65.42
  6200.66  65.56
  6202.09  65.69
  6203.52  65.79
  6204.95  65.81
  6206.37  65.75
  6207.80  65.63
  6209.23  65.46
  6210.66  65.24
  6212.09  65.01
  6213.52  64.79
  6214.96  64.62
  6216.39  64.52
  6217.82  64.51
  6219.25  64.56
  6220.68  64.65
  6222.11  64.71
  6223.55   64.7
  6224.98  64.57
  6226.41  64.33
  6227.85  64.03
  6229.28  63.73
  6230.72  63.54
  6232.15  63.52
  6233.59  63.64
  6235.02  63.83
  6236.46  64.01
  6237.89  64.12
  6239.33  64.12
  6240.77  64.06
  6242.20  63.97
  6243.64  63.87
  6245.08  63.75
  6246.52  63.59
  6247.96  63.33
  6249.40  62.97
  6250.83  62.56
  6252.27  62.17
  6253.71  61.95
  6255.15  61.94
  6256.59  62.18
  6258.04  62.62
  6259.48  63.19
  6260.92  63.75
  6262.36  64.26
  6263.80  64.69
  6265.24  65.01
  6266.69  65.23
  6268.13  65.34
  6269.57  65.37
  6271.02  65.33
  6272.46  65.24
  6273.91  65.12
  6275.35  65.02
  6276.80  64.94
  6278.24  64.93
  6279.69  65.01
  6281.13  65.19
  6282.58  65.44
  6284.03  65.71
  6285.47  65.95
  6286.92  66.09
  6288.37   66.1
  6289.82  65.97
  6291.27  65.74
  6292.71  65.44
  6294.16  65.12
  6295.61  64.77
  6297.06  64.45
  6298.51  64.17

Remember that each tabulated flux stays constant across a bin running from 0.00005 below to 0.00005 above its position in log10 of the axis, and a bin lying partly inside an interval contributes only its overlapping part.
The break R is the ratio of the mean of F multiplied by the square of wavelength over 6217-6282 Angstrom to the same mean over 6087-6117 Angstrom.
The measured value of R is 1.02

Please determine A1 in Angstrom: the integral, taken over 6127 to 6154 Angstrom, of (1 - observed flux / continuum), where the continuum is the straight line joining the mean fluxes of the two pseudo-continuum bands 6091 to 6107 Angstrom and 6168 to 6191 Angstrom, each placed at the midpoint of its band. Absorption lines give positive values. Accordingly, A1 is 0.4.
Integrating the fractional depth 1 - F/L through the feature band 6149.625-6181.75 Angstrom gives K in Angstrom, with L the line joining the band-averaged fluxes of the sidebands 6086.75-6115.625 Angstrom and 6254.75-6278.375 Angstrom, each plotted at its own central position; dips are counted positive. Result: 0.7 Angstrom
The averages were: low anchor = 65.8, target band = 63.9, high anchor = 64.4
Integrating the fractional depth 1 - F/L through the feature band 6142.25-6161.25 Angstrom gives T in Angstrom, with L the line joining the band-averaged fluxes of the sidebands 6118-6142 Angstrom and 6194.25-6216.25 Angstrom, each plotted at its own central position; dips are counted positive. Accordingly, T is -0.1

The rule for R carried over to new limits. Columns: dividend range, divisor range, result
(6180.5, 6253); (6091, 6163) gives 1.03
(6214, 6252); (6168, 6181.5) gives 1.02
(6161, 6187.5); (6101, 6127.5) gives 1.00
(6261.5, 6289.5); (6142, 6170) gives 1.06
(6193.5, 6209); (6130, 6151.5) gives 1.04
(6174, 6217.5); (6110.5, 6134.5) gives 1.03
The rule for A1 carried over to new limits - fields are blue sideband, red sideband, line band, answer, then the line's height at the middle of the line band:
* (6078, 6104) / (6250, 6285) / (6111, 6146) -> 0.8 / 65.8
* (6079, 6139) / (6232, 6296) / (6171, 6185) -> 0.0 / 64.9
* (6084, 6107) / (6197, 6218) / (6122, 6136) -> 0.3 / 65.7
